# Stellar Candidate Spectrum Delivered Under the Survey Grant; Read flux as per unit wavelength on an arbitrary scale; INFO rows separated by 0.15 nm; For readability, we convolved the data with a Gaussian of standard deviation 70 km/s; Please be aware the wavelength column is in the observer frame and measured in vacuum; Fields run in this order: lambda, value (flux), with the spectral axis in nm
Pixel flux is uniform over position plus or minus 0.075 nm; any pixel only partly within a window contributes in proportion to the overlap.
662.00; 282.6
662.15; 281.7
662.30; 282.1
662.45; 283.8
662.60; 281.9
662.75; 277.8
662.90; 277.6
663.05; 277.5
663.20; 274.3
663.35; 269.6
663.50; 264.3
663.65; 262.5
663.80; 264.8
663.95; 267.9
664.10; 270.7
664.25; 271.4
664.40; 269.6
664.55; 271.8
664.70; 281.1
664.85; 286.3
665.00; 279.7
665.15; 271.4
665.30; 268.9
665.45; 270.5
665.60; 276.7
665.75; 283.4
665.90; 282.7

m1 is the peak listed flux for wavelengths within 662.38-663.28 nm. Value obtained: 283.8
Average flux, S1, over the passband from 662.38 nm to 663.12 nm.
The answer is 280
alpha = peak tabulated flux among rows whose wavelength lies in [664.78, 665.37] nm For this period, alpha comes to 286.3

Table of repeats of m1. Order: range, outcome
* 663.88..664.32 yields 271.4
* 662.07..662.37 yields 282.1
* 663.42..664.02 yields 267.9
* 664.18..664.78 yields 281.1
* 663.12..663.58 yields 274.3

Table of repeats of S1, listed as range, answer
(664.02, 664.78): 273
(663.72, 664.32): 269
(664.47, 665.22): 278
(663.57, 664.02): 265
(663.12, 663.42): 272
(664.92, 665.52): 273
